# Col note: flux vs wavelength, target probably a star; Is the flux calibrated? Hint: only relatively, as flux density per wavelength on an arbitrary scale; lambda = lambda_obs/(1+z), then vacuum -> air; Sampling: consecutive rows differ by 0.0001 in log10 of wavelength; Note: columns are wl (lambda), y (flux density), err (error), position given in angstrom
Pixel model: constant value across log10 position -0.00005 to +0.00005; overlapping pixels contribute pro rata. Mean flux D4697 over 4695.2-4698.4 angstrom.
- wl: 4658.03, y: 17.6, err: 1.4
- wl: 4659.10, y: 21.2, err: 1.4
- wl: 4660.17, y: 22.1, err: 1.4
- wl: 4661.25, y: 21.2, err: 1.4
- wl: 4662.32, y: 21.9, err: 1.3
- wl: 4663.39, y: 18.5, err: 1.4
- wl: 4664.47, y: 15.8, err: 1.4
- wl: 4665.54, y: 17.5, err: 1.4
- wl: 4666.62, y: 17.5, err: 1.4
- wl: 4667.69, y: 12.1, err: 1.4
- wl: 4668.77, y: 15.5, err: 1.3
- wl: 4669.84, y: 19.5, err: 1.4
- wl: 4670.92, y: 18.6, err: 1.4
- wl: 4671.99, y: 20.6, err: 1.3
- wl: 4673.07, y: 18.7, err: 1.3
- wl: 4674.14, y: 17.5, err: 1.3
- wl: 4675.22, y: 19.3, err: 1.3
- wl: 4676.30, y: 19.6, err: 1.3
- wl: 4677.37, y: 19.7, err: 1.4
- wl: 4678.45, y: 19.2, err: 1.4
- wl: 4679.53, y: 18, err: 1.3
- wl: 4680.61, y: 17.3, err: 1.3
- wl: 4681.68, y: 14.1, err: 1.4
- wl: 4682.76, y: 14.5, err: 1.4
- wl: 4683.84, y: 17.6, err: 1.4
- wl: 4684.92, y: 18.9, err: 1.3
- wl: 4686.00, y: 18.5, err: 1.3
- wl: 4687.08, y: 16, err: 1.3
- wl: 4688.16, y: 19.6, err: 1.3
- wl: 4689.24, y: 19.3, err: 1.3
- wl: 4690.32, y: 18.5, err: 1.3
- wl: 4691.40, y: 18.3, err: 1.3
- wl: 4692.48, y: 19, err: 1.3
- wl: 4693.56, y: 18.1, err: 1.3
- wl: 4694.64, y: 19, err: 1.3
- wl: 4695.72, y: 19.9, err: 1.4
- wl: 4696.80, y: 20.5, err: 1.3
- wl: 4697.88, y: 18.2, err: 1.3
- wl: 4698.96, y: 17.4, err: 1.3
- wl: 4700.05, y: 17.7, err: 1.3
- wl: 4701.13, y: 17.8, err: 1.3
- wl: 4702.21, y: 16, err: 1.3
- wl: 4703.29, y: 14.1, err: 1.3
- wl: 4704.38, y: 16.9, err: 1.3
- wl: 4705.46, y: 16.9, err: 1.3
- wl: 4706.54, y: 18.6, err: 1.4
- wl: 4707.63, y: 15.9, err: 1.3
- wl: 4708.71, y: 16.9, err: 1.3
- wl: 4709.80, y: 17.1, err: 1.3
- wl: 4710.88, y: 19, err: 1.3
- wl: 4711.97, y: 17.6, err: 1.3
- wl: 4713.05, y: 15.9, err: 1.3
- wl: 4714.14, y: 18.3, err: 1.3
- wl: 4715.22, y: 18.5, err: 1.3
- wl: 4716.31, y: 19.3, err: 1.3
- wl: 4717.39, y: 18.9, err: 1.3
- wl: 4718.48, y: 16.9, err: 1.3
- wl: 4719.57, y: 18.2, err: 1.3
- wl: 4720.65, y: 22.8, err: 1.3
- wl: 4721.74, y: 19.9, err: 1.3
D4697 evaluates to 19.6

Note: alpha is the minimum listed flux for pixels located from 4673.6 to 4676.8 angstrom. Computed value 17.5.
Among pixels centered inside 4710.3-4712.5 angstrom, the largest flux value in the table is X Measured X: 19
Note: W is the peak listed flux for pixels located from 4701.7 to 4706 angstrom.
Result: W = 16.9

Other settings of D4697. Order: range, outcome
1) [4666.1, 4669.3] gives 15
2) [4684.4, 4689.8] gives 18.4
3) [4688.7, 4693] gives 18.8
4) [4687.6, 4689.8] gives 19.4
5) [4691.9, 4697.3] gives 19.3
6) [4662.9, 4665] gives 17.1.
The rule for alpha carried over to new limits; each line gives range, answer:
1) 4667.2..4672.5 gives 12.1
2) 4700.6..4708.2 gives 14.1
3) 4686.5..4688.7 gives 16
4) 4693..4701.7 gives 17.4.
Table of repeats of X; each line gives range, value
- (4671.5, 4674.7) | 20.6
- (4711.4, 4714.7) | 18.3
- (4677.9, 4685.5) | 19.2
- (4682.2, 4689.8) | 19.6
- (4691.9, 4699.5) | 20.5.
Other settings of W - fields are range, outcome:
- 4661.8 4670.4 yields 21.9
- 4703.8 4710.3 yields 18.6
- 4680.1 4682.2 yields 17.3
